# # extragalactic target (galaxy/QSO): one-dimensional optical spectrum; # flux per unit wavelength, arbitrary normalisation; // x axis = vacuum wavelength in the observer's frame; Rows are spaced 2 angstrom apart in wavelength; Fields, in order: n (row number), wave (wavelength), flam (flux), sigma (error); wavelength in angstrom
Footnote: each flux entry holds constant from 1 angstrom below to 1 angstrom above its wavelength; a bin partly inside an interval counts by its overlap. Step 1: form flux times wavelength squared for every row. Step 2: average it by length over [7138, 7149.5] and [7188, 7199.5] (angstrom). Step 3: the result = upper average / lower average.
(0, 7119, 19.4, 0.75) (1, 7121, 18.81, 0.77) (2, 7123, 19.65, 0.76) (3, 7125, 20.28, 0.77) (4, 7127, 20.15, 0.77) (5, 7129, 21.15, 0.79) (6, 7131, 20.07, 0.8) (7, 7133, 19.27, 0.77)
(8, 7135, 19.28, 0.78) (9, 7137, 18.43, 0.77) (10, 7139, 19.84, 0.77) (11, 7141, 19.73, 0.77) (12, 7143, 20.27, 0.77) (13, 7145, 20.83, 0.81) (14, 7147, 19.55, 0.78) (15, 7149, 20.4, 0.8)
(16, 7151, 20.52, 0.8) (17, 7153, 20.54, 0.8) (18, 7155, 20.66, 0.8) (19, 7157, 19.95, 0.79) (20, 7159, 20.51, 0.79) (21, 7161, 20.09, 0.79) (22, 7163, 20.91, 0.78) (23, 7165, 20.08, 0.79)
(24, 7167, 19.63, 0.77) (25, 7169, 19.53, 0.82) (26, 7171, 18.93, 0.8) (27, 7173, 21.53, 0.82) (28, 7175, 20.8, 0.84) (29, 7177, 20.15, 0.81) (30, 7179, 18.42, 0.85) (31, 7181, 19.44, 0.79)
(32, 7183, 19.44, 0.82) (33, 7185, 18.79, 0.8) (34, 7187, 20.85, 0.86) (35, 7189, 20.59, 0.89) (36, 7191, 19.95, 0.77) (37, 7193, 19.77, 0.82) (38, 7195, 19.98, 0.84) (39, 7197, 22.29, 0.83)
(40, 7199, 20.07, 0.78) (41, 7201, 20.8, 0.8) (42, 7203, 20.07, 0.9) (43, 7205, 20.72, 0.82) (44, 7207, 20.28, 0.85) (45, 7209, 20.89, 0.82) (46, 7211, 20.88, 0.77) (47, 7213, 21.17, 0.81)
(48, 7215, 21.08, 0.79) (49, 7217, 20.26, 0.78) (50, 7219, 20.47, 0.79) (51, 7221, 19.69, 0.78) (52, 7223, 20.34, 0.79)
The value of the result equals 1.0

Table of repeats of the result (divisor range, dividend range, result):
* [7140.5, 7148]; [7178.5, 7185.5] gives 0.96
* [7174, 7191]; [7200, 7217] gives 1.05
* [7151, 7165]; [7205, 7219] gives 1.03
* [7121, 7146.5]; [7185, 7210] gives 1.05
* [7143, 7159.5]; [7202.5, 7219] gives 1.03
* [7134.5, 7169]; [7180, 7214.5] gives 1.03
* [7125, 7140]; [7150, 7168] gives 1.04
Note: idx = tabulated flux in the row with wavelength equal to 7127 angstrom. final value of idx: 20.15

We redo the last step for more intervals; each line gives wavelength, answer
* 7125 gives 20.28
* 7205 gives 20.72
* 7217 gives 20.26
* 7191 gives 19.95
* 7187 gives 20.85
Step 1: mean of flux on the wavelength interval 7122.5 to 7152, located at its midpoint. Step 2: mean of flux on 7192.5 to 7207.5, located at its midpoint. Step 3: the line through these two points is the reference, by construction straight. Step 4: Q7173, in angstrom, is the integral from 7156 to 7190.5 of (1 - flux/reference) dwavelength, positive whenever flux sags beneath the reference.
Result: 0.5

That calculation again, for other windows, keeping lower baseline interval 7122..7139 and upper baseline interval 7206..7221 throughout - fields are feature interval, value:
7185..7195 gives 0.1 angstrom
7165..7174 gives 0.1 angstrom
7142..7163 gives -0.4 angstrom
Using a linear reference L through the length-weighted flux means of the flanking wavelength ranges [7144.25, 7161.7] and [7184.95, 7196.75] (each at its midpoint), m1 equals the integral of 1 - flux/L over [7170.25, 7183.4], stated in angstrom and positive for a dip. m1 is 0.3 angstrom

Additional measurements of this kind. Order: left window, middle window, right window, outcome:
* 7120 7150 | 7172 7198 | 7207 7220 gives 0.3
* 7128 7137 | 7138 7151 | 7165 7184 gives -0.2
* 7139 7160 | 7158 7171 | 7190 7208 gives 0.2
